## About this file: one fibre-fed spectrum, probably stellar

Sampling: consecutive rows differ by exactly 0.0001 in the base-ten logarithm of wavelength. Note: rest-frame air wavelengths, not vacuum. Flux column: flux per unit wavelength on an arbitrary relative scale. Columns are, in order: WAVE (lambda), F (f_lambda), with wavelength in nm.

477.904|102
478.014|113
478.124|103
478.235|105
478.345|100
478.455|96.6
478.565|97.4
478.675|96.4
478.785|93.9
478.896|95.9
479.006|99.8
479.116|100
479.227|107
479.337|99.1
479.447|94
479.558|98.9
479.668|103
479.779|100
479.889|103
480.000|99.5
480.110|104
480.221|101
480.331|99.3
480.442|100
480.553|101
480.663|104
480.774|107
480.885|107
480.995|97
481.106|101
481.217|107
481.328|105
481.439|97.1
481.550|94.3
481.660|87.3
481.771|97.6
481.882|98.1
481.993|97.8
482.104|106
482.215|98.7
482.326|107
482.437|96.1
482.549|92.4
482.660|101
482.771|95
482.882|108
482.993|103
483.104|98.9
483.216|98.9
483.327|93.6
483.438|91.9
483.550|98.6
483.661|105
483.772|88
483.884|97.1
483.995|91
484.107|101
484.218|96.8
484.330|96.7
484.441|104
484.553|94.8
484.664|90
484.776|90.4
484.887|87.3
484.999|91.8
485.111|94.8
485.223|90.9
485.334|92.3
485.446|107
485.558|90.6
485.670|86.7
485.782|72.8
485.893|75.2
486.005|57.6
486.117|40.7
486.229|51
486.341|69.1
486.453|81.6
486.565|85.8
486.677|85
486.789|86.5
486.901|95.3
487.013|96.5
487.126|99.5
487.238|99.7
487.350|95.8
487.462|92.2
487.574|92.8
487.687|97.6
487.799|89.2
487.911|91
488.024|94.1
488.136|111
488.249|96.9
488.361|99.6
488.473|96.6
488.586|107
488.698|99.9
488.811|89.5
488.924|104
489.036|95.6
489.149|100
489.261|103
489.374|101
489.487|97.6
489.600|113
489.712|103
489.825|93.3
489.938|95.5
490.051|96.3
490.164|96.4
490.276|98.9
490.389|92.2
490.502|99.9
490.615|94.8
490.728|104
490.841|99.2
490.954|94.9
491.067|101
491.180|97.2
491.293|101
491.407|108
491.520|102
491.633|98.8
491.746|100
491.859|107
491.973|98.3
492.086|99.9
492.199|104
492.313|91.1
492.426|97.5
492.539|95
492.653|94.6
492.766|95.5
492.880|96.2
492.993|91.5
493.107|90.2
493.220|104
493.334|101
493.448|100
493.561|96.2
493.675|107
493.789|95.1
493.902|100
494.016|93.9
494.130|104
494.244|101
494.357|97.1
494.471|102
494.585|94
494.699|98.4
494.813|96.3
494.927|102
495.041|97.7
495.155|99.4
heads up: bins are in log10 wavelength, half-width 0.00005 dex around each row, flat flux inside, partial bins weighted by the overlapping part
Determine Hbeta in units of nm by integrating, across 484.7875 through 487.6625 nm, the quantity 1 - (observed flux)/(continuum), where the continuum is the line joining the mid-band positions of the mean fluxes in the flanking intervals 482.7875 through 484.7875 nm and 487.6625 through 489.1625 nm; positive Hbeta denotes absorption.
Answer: 0.37 nm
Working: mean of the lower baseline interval 97.2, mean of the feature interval 85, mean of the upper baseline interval 98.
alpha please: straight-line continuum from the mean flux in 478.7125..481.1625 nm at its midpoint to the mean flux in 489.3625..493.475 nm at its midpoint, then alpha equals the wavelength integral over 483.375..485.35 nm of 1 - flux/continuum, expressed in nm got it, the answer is 0.105 nm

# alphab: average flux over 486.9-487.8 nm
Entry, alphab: 95.8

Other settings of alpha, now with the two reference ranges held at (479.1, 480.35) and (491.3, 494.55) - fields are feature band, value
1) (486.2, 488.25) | 0.192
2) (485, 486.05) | 0.148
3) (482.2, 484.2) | 0.046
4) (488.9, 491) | 0.007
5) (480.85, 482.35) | 0.011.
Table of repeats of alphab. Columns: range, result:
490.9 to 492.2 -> 101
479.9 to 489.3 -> 94.6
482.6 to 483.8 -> 98.6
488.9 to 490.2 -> 99.8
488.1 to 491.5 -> 99.6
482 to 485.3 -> 96.8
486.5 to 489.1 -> 95.7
